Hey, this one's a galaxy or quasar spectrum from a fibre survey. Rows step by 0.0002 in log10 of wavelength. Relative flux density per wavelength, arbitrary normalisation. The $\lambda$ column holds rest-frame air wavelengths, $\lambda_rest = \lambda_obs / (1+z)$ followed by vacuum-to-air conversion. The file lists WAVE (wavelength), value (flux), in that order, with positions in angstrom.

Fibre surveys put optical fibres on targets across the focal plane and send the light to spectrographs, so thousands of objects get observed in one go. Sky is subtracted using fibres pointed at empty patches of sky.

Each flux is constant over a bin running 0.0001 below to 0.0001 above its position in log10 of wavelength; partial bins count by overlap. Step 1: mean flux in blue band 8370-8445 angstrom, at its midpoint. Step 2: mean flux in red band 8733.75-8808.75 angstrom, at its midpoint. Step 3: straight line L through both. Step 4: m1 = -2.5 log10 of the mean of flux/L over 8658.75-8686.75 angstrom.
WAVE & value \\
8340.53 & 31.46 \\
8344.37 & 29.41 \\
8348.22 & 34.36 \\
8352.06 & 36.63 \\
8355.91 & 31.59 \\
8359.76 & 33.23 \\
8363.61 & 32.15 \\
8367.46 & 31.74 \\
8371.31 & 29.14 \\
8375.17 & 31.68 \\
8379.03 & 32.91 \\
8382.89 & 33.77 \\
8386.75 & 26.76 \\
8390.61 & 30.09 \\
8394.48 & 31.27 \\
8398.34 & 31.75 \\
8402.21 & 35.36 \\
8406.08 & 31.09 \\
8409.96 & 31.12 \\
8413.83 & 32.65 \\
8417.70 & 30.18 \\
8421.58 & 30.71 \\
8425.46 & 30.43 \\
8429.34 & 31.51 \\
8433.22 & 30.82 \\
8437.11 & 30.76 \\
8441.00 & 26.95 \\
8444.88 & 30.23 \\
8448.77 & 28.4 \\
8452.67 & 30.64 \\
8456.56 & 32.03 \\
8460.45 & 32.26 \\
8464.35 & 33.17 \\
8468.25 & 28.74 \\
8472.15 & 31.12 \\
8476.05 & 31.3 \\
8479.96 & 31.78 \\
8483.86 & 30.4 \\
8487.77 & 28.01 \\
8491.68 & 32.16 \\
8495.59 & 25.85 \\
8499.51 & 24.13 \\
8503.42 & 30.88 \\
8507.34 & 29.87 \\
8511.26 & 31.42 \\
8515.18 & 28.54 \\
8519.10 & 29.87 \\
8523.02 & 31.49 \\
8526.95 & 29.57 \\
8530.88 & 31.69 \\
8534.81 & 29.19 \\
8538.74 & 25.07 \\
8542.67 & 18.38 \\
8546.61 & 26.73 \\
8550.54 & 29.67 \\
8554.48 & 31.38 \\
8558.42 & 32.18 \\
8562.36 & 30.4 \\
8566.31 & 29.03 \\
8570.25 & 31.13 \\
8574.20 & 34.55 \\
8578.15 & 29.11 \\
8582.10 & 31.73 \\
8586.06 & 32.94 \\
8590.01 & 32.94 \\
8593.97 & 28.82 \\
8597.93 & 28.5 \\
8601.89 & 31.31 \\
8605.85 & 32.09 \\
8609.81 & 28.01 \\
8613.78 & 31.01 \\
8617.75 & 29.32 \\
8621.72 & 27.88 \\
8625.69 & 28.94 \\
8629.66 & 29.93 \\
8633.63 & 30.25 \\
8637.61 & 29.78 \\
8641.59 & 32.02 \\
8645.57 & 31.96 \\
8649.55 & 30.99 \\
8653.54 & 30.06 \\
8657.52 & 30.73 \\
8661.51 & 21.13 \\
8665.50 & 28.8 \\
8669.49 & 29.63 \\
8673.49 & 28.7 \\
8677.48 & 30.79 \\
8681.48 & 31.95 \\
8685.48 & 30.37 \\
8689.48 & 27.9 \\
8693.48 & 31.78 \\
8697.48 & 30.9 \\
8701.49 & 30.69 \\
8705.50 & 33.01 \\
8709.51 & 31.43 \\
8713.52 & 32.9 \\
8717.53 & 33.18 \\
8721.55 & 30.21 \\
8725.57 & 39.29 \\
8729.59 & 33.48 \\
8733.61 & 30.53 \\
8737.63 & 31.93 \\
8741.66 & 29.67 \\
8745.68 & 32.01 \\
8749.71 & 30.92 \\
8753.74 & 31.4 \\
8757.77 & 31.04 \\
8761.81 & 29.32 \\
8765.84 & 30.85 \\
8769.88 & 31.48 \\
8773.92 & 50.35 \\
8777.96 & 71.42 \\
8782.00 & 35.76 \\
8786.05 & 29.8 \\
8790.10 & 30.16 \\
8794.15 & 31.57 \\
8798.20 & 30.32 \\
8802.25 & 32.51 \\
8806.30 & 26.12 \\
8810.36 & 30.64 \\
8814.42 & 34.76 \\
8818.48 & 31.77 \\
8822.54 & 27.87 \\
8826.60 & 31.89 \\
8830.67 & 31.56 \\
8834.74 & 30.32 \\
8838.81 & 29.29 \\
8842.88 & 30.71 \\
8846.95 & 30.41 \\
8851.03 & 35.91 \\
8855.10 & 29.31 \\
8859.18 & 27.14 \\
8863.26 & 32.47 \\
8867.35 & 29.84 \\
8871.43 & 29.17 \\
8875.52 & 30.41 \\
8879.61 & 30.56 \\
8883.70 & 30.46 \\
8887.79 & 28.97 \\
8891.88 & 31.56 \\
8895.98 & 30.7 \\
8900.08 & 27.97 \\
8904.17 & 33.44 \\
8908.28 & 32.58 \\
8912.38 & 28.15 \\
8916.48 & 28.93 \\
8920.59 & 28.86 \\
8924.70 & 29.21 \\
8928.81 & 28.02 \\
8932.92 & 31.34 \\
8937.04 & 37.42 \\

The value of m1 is 0.16 mag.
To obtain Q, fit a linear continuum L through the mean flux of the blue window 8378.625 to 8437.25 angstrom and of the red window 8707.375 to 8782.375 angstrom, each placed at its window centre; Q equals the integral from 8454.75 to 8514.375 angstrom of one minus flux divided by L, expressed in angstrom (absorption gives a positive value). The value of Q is 3.69 angstrom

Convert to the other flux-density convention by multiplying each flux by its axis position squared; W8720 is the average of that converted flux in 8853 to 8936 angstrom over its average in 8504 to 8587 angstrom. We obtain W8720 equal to 1.1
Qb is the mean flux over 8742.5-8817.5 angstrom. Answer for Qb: 34.4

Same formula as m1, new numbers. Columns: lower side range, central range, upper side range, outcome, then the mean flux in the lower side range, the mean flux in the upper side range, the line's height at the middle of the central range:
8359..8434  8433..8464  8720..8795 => 0.05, 31.4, 34.9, 31.9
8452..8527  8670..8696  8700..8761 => 0.05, 30.2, 32.1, 31.7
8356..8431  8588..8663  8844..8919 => 0.04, 31.5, 30.4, 31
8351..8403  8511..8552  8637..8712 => 0.10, 31.9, 30.2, 31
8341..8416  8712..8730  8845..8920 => -0.10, 31.9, 30.4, 30.9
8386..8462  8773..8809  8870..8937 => -0.21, 30.8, 30.3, 30.4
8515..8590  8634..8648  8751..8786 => 0.07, 29.7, 38.3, 33.2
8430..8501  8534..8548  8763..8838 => 0.26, 30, 34.2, 31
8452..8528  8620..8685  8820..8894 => 0.02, 30.2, 30.4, 30.3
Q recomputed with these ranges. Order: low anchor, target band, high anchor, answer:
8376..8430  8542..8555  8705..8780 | 2.4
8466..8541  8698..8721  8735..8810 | 0.7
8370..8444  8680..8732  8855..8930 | -3.0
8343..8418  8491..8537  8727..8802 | 4.7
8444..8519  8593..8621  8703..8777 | 1.7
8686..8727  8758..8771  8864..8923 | 0.4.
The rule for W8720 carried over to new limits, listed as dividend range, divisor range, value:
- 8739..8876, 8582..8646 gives 1.12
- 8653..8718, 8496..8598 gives 1.05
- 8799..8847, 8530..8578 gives 1.12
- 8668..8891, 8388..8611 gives 1.14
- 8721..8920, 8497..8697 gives 1.14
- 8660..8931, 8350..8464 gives 1.10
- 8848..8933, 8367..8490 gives 1.09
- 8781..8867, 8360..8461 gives 1.10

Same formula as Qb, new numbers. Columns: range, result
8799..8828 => 30.8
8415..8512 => 30.2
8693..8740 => 32.4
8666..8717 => 30.8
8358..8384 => 32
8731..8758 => 31.1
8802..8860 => 30.7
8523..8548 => 27.1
